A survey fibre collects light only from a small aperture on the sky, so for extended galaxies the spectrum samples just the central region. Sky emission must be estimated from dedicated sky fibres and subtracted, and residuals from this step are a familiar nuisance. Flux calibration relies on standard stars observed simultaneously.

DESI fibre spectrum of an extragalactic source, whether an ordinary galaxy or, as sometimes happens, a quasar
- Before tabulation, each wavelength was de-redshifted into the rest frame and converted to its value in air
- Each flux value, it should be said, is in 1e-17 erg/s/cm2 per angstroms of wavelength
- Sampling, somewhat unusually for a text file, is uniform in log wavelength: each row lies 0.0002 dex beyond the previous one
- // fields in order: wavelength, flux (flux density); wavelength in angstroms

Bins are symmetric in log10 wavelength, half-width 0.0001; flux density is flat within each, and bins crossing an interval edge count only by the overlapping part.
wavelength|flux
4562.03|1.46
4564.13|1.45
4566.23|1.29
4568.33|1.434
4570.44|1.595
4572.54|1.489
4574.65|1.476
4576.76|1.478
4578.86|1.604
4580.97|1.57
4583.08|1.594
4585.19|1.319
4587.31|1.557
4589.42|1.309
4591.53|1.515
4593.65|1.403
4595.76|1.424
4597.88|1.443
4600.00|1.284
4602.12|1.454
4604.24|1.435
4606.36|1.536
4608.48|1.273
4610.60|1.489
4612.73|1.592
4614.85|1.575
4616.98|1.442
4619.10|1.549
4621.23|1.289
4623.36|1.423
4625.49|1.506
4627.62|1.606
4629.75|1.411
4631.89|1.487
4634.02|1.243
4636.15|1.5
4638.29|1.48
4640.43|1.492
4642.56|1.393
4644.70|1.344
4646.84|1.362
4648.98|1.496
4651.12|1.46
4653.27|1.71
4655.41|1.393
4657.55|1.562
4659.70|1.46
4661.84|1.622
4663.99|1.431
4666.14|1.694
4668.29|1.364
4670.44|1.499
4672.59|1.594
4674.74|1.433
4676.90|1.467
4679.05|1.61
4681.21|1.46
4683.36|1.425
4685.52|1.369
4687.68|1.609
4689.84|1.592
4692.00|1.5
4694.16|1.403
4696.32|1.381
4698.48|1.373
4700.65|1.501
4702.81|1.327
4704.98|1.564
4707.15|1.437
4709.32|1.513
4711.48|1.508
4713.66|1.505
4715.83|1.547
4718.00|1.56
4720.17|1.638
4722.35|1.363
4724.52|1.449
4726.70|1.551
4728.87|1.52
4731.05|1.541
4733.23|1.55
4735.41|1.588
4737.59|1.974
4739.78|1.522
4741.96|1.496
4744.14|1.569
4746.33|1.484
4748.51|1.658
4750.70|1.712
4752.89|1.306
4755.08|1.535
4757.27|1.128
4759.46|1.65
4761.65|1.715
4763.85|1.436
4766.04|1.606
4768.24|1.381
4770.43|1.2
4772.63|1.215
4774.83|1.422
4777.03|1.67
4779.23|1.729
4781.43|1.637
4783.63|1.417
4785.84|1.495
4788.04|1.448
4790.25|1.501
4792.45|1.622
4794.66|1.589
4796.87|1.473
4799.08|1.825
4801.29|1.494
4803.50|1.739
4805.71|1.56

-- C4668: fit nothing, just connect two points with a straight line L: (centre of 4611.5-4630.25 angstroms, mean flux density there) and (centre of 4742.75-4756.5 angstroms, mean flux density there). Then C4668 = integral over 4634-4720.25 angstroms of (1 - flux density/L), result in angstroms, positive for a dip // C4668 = 1.4 angstroms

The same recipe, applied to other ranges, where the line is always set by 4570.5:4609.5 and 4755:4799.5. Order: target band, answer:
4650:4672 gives -0.7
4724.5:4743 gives -1.1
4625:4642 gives 0.1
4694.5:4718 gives 0.3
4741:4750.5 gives -0.5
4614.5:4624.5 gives 0.1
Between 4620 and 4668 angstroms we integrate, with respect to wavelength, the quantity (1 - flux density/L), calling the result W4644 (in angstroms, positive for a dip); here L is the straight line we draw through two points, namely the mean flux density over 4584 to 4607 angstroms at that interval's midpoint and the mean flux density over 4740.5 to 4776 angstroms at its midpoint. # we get -1.1 angstroms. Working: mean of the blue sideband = 1.42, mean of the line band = 1.47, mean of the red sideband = 1.47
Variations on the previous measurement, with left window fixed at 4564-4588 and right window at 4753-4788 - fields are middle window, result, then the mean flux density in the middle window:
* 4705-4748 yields -1.9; 1.55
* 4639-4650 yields 0.5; 1.42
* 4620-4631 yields 0.3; 1.45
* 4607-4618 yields 0.1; 1.48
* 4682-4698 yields 0.2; 1.47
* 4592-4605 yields 0.7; 1.41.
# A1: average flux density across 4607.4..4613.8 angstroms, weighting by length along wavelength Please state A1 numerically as 1.45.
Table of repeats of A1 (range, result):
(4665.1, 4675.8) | 1.52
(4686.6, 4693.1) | 1.57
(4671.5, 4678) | 1.5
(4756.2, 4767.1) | 1.51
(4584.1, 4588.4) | 1.44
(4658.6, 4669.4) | 1.51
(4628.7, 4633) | 1.45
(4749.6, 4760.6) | 1.47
